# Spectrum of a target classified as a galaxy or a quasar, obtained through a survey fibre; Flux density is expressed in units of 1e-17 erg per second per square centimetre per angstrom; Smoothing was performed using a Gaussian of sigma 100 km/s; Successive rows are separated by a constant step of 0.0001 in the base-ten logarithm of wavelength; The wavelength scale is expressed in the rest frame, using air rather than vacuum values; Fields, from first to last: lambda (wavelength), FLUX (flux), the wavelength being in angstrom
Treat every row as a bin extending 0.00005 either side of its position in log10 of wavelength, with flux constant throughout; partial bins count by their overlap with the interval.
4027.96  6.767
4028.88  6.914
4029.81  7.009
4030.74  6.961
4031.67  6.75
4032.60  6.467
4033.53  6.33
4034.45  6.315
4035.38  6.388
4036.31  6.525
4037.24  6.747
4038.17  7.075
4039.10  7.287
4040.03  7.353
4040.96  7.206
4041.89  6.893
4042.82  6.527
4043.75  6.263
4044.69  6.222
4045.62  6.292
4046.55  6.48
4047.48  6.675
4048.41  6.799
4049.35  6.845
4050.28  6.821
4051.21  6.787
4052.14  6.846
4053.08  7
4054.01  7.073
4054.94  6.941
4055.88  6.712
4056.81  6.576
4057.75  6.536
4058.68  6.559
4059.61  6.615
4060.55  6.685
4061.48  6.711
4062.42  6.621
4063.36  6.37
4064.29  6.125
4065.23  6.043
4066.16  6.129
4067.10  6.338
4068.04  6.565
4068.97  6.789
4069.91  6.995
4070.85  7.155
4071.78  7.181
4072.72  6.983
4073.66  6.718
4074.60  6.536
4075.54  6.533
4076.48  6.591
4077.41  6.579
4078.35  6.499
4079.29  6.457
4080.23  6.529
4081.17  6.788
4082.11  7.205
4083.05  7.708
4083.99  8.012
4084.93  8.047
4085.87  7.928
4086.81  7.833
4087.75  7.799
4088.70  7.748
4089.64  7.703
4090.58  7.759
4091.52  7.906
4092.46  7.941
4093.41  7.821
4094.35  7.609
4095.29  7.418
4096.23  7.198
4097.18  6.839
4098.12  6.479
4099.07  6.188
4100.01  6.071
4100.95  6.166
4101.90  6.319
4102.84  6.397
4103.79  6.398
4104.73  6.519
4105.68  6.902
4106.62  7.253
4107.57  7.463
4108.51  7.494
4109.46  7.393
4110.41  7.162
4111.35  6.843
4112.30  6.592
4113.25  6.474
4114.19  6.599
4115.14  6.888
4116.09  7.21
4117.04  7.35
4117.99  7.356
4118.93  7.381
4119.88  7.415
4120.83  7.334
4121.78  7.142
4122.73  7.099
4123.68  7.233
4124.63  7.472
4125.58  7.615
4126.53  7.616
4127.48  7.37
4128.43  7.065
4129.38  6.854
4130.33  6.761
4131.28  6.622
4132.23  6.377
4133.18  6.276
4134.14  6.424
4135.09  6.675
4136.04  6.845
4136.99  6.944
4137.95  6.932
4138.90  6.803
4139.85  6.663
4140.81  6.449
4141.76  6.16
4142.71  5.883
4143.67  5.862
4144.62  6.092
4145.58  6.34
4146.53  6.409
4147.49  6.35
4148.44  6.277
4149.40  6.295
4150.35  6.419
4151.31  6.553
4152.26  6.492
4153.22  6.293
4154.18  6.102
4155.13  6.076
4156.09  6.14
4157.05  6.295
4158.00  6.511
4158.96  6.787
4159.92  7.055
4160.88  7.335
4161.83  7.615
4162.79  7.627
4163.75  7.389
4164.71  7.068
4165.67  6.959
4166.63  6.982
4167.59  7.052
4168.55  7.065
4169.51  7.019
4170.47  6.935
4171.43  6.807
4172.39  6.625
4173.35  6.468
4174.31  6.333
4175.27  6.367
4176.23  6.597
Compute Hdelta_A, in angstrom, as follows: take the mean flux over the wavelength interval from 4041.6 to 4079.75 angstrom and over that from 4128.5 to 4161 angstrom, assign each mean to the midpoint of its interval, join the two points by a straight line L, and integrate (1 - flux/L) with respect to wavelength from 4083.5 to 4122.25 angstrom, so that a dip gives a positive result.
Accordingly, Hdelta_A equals -3.7 angstrom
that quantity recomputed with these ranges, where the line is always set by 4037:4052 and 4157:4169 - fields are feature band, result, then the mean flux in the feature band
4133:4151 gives 1.5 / 6.43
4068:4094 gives -1.4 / 7.24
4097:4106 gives 0.7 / 6.41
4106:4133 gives -0.6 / 7.11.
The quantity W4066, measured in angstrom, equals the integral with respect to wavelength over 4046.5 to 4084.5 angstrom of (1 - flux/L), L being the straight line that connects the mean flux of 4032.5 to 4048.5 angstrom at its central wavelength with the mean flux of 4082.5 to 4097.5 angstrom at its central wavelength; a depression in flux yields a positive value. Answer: 2.4 angstrom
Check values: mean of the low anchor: 6.66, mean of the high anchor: 7.71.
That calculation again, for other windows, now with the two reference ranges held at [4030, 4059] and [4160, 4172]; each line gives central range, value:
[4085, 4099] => -1.33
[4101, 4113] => 0.14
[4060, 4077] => 0.48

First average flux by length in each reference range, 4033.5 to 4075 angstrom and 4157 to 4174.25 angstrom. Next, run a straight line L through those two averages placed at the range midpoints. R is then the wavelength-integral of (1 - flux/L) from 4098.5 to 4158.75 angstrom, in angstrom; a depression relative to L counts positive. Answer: 1.5 angstrom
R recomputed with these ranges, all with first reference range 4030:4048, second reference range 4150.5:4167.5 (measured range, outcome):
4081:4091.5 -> -1.6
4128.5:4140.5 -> 0.1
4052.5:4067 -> 0.3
